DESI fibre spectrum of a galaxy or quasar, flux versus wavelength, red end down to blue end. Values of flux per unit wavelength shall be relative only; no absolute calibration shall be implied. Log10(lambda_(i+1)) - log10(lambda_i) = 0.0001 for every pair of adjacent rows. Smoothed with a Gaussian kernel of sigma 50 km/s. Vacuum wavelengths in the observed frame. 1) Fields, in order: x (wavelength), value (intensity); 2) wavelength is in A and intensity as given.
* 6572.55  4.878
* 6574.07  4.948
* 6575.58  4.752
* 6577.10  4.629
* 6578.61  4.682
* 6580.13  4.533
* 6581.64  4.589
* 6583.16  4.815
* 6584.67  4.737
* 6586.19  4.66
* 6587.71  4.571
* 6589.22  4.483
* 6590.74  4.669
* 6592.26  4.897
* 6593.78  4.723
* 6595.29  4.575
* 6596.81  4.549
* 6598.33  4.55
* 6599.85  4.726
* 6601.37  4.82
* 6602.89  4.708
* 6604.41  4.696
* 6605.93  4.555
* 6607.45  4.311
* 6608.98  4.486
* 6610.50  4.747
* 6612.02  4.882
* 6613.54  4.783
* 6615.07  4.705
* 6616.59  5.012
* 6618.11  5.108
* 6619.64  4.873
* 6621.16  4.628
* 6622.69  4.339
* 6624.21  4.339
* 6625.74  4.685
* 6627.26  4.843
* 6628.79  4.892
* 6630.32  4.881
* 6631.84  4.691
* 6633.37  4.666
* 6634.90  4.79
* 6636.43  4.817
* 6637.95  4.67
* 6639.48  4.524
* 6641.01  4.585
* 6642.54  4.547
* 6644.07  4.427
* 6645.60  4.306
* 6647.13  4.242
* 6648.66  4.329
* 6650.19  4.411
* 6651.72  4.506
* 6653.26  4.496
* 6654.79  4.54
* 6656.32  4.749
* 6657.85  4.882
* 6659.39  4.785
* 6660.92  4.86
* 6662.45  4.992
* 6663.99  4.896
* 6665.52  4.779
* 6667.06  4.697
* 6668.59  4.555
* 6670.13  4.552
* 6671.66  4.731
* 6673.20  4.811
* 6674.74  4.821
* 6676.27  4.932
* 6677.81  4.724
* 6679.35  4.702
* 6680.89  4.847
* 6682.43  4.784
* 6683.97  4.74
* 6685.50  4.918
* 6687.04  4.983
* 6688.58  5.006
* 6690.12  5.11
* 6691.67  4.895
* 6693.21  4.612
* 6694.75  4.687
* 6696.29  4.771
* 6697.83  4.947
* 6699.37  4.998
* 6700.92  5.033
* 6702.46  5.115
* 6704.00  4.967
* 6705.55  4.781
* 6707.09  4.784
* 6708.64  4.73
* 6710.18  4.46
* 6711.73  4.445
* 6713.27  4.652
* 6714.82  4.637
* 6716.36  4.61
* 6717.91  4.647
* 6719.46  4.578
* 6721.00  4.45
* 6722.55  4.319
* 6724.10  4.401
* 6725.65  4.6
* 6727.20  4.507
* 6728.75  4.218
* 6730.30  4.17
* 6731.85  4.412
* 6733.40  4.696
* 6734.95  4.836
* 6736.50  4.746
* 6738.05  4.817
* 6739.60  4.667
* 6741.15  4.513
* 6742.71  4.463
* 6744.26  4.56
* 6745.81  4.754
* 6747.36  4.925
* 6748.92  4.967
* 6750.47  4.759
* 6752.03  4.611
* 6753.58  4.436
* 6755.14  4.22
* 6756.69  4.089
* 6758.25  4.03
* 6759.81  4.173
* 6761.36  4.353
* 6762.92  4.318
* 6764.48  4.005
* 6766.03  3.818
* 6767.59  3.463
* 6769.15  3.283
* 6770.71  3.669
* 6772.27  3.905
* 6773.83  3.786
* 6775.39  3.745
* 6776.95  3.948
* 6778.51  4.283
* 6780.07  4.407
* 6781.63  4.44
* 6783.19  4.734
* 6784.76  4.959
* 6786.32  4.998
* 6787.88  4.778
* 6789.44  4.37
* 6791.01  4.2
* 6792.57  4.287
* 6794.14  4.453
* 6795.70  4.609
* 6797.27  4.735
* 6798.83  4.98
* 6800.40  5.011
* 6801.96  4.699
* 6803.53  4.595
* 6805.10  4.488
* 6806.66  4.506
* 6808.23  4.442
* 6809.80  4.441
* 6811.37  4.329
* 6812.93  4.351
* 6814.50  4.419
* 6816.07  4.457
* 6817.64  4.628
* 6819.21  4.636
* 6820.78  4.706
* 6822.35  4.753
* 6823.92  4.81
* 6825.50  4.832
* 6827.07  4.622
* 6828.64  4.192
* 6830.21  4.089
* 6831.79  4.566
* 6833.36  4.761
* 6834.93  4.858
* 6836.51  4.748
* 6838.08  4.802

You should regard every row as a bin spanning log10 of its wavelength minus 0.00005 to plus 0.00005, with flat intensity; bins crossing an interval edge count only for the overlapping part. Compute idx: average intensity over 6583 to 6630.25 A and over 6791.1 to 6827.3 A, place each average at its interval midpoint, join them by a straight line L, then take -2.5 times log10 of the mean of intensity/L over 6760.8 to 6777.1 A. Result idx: 0.20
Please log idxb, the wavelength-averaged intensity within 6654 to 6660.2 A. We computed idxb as 4.74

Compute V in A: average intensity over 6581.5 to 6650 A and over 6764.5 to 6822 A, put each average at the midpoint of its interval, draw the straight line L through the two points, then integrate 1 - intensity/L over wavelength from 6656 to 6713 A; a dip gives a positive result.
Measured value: -3.3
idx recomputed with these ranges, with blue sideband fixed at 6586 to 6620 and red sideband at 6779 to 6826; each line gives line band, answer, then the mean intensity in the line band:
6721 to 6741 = 0.02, 4.53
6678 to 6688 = -0.04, 4.83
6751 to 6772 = 0.15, 4.04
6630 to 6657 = 0.03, 4.56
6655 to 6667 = -0.04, 4.83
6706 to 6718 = 0.00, 4.62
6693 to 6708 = -0.05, 4.88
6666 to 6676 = -0.01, 4.71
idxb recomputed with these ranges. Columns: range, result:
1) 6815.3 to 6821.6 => 4.61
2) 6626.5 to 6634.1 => 4.79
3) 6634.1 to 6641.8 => 4.68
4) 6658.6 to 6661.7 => 4.82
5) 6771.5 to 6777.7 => 3.85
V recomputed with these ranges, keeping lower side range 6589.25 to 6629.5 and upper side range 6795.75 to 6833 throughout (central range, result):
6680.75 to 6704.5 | -1.3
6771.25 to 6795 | 1.3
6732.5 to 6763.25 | 0.4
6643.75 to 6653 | 0.6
